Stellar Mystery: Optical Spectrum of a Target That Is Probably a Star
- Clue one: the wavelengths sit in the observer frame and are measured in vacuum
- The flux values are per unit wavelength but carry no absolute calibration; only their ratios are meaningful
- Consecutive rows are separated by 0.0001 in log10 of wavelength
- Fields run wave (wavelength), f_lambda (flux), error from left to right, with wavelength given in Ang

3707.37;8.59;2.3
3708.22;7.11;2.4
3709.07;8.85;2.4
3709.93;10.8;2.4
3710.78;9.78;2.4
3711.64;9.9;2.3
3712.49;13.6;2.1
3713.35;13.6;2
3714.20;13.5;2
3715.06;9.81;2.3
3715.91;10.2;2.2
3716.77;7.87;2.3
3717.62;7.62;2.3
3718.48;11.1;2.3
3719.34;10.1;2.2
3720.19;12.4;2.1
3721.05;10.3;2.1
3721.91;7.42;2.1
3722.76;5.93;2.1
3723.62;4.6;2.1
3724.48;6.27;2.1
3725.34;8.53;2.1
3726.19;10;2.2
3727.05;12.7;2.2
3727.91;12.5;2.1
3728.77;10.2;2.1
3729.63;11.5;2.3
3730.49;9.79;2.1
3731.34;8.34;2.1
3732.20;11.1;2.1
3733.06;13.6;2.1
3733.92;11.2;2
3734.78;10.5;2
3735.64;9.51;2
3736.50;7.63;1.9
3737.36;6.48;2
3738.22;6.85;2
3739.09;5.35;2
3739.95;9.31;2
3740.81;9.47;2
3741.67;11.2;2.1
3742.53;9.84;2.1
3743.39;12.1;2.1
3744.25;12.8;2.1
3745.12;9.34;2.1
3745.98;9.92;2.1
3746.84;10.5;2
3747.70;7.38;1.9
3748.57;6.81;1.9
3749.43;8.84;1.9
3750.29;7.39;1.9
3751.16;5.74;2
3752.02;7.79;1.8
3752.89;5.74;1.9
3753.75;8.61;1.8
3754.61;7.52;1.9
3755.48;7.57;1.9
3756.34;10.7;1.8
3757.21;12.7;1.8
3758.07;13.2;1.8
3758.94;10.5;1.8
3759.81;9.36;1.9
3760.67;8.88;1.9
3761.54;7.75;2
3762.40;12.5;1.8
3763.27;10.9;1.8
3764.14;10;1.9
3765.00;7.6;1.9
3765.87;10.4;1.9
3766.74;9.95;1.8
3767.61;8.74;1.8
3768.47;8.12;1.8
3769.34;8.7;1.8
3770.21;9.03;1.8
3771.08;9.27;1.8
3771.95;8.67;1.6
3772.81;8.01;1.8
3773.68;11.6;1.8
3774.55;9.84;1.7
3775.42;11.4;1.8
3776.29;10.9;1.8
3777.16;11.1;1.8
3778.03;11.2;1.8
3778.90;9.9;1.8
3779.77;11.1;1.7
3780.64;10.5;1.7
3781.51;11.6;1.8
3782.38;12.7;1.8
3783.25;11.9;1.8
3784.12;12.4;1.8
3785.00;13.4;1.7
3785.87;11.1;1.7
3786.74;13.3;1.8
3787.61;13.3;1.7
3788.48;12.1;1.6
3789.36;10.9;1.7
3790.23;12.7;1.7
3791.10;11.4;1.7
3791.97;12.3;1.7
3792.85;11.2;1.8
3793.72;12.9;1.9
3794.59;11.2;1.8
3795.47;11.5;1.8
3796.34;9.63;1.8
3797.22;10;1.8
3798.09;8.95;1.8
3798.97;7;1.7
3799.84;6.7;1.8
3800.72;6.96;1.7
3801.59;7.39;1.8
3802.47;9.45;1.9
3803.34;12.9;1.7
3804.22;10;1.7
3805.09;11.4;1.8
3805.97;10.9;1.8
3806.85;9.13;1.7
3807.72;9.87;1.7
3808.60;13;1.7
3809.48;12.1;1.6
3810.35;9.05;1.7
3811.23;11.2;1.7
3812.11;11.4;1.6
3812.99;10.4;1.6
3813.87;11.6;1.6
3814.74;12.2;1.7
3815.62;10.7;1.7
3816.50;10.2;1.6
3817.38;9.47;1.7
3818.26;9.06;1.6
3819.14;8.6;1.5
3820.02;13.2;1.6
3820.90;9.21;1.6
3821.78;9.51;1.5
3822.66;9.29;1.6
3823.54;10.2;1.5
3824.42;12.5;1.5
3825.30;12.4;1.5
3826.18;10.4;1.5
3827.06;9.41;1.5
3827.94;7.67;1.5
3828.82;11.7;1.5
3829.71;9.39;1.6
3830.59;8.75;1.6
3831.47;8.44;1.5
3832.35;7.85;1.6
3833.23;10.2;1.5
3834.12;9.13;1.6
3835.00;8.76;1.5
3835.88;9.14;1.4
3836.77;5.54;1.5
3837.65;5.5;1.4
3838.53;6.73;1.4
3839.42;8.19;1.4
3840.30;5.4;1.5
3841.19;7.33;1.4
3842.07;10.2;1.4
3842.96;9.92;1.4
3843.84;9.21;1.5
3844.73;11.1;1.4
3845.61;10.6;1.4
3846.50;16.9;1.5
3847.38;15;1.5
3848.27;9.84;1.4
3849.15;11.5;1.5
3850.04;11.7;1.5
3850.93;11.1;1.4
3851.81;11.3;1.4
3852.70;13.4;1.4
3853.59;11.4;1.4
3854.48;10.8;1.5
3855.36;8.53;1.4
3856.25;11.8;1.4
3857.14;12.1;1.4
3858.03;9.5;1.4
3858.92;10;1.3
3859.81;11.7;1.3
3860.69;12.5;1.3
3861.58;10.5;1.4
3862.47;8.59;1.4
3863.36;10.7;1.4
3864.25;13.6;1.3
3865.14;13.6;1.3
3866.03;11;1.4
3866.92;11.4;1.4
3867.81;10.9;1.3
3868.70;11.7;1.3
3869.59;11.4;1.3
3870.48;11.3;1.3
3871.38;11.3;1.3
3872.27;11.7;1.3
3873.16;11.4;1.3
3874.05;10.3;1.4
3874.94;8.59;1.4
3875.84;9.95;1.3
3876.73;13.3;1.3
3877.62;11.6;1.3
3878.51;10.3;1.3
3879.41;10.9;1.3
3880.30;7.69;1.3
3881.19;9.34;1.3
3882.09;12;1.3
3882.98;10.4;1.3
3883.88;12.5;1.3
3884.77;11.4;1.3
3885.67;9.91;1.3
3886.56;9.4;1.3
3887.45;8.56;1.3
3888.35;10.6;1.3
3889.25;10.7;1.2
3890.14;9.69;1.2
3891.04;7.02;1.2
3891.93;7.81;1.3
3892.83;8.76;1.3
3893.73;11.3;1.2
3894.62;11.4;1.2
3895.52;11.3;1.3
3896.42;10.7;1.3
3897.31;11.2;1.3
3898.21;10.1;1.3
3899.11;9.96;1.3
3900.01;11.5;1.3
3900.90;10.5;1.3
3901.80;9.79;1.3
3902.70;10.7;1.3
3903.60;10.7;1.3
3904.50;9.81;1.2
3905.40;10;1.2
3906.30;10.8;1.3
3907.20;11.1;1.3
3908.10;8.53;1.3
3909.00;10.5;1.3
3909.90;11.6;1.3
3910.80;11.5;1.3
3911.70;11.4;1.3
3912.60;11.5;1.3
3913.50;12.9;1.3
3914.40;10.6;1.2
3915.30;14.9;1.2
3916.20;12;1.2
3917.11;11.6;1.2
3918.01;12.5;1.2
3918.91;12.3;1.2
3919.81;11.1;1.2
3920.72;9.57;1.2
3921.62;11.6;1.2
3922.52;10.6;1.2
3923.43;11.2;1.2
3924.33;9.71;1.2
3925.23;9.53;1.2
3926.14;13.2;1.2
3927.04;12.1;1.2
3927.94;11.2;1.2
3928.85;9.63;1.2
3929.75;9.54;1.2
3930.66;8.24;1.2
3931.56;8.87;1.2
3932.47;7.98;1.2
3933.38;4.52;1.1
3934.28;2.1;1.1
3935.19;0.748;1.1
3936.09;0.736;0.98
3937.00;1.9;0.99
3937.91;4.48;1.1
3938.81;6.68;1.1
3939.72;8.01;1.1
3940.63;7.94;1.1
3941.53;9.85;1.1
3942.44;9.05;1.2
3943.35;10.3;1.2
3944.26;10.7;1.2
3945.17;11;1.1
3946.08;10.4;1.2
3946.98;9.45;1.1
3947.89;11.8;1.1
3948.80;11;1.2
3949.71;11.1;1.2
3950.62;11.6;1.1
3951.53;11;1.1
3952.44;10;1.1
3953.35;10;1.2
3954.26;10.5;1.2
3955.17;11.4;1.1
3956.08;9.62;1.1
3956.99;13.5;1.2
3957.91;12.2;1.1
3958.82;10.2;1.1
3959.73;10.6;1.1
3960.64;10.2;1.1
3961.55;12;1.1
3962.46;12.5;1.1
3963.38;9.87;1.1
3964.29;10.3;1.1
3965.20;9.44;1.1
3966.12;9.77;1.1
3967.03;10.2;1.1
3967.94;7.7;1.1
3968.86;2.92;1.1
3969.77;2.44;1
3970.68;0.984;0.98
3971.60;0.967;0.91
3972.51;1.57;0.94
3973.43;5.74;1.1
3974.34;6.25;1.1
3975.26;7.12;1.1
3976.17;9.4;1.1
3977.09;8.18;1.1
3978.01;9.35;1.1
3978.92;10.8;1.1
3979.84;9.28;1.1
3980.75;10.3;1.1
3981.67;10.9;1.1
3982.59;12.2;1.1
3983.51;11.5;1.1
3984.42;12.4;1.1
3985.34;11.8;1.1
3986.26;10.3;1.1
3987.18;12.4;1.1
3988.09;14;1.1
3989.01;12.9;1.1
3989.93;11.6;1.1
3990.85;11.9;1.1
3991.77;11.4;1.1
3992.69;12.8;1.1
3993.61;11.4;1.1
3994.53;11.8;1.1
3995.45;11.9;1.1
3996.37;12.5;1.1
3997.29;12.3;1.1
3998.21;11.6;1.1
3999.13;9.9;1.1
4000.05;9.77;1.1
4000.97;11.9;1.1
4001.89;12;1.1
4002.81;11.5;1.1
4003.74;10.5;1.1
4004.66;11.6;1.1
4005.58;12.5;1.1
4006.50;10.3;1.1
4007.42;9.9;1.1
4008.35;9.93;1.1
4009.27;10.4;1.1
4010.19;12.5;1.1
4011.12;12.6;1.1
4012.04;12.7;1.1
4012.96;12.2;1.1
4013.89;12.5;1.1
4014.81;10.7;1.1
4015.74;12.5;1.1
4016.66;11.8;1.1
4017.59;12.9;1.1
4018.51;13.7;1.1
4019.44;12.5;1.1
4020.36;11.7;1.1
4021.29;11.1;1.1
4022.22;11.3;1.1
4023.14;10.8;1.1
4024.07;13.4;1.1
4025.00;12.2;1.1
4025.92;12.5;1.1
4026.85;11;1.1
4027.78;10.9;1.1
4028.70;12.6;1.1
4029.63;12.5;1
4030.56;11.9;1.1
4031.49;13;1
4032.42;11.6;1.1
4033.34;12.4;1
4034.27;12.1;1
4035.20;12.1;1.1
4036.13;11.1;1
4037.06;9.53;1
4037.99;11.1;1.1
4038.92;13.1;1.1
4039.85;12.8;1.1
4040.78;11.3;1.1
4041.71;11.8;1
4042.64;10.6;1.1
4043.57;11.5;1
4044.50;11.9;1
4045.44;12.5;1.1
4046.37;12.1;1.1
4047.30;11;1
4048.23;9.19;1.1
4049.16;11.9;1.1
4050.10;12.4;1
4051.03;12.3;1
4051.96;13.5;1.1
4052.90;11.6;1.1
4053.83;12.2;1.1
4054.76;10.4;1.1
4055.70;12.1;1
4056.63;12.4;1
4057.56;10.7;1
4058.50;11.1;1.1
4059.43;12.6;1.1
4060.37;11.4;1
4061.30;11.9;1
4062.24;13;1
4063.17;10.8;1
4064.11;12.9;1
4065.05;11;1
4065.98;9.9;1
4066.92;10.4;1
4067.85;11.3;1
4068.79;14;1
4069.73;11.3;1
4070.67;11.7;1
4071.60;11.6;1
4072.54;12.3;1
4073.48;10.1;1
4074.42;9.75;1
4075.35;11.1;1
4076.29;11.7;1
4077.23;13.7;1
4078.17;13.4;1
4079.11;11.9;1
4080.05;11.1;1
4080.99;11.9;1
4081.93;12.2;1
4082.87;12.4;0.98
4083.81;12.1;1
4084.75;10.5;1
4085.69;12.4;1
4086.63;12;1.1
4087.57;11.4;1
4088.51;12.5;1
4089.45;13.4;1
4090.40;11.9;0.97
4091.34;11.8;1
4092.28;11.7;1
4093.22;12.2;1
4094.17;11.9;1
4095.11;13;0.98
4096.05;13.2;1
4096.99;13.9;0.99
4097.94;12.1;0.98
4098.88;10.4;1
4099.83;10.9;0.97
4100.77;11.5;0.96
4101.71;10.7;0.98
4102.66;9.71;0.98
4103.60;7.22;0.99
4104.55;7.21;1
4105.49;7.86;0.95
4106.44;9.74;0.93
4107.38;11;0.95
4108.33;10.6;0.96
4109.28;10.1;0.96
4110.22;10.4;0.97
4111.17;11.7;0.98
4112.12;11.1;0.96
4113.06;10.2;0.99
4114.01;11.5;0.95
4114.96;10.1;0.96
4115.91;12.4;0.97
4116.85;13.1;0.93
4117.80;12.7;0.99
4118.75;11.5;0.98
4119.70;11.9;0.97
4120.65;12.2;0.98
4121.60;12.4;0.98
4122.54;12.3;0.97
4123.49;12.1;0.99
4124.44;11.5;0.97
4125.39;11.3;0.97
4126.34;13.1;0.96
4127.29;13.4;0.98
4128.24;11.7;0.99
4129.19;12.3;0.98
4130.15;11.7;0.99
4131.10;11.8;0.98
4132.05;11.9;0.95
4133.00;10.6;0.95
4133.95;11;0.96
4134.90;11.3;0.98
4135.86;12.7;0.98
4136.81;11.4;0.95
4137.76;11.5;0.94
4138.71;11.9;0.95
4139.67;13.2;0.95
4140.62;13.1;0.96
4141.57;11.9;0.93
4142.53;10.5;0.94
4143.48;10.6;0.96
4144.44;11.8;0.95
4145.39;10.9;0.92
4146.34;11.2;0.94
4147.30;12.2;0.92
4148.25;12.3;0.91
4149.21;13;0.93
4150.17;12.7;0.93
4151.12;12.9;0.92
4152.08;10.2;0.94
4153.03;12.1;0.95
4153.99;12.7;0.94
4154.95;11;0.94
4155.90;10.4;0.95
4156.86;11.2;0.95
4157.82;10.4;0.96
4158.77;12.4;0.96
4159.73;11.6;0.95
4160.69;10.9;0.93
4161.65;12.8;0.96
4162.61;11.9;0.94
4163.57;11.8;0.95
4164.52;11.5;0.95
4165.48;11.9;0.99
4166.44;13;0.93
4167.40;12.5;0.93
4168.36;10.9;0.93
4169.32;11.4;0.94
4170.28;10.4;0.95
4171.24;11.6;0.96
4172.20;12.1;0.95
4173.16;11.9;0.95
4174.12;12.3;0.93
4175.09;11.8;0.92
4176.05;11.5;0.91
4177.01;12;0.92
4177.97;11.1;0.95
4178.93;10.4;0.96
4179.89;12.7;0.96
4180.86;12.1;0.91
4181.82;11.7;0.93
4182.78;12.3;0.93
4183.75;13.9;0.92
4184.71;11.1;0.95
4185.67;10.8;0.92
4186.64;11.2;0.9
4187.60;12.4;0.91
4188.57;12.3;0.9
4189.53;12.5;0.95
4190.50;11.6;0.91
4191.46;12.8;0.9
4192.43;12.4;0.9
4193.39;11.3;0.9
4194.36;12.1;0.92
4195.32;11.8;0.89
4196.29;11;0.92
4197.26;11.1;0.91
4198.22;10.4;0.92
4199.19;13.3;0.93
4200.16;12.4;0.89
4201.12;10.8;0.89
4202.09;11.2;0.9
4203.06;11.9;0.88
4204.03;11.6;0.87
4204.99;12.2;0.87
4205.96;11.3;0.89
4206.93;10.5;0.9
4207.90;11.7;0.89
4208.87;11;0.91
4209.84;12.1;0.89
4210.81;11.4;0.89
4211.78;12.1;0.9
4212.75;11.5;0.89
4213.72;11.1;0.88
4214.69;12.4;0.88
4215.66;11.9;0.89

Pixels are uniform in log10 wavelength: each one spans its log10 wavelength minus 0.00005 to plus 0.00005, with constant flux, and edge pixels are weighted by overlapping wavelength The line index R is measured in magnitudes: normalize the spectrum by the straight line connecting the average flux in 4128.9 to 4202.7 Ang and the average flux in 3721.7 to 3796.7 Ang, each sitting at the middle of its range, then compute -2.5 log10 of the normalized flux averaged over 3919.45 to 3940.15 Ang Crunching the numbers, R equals 0.32 mag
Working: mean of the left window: 9.97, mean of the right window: 11.8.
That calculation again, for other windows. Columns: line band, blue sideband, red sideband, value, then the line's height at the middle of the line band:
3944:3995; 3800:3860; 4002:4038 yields 0.15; 11.3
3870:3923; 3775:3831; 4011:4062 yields 0.05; 11.2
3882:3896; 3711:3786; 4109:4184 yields 0.04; 10.5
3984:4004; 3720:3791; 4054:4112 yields -0.07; 11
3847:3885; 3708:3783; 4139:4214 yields -0.09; 10.3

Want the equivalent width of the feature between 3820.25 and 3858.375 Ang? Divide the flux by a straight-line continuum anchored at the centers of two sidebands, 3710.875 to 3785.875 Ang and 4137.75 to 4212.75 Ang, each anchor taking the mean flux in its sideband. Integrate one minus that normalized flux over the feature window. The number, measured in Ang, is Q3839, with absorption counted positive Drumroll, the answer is 0.9 Ang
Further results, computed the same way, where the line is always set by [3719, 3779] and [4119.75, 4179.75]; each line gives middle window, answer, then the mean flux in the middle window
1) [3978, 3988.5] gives -0.5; 11.3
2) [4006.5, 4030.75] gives -1.8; 11.8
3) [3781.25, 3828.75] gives -4.6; 10.7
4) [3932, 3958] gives 5.0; 8.56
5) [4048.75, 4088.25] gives -1.6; 11.8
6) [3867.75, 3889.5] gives -1.0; 10.7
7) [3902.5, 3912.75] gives -0.3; 10.7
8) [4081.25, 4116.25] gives 0.8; 11.2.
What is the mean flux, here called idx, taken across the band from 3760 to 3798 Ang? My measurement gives 10.7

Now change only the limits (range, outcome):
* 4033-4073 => 11.7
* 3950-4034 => 10.7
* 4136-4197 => 11.8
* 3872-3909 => 10.3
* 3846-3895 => 10.9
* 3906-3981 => 9.24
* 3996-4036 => 11.8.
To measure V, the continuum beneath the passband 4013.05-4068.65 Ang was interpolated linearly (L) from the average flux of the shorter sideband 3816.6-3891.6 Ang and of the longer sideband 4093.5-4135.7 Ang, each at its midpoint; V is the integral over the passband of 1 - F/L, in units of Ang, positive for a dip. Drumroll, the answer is -3.8 Ang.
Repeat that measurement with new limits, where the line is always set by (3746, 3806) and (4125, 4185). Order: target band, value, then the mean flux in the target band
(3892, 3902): 0.1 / 10.5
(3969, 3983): 5.2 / 6.93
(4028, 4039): -0.6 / 11.9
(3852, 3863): -0.5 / 10.9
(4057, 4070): -0.3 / 11.6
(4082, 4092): -0.5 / 12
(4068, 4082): -0.5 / 11.8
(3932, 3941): 5.3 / 4.48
